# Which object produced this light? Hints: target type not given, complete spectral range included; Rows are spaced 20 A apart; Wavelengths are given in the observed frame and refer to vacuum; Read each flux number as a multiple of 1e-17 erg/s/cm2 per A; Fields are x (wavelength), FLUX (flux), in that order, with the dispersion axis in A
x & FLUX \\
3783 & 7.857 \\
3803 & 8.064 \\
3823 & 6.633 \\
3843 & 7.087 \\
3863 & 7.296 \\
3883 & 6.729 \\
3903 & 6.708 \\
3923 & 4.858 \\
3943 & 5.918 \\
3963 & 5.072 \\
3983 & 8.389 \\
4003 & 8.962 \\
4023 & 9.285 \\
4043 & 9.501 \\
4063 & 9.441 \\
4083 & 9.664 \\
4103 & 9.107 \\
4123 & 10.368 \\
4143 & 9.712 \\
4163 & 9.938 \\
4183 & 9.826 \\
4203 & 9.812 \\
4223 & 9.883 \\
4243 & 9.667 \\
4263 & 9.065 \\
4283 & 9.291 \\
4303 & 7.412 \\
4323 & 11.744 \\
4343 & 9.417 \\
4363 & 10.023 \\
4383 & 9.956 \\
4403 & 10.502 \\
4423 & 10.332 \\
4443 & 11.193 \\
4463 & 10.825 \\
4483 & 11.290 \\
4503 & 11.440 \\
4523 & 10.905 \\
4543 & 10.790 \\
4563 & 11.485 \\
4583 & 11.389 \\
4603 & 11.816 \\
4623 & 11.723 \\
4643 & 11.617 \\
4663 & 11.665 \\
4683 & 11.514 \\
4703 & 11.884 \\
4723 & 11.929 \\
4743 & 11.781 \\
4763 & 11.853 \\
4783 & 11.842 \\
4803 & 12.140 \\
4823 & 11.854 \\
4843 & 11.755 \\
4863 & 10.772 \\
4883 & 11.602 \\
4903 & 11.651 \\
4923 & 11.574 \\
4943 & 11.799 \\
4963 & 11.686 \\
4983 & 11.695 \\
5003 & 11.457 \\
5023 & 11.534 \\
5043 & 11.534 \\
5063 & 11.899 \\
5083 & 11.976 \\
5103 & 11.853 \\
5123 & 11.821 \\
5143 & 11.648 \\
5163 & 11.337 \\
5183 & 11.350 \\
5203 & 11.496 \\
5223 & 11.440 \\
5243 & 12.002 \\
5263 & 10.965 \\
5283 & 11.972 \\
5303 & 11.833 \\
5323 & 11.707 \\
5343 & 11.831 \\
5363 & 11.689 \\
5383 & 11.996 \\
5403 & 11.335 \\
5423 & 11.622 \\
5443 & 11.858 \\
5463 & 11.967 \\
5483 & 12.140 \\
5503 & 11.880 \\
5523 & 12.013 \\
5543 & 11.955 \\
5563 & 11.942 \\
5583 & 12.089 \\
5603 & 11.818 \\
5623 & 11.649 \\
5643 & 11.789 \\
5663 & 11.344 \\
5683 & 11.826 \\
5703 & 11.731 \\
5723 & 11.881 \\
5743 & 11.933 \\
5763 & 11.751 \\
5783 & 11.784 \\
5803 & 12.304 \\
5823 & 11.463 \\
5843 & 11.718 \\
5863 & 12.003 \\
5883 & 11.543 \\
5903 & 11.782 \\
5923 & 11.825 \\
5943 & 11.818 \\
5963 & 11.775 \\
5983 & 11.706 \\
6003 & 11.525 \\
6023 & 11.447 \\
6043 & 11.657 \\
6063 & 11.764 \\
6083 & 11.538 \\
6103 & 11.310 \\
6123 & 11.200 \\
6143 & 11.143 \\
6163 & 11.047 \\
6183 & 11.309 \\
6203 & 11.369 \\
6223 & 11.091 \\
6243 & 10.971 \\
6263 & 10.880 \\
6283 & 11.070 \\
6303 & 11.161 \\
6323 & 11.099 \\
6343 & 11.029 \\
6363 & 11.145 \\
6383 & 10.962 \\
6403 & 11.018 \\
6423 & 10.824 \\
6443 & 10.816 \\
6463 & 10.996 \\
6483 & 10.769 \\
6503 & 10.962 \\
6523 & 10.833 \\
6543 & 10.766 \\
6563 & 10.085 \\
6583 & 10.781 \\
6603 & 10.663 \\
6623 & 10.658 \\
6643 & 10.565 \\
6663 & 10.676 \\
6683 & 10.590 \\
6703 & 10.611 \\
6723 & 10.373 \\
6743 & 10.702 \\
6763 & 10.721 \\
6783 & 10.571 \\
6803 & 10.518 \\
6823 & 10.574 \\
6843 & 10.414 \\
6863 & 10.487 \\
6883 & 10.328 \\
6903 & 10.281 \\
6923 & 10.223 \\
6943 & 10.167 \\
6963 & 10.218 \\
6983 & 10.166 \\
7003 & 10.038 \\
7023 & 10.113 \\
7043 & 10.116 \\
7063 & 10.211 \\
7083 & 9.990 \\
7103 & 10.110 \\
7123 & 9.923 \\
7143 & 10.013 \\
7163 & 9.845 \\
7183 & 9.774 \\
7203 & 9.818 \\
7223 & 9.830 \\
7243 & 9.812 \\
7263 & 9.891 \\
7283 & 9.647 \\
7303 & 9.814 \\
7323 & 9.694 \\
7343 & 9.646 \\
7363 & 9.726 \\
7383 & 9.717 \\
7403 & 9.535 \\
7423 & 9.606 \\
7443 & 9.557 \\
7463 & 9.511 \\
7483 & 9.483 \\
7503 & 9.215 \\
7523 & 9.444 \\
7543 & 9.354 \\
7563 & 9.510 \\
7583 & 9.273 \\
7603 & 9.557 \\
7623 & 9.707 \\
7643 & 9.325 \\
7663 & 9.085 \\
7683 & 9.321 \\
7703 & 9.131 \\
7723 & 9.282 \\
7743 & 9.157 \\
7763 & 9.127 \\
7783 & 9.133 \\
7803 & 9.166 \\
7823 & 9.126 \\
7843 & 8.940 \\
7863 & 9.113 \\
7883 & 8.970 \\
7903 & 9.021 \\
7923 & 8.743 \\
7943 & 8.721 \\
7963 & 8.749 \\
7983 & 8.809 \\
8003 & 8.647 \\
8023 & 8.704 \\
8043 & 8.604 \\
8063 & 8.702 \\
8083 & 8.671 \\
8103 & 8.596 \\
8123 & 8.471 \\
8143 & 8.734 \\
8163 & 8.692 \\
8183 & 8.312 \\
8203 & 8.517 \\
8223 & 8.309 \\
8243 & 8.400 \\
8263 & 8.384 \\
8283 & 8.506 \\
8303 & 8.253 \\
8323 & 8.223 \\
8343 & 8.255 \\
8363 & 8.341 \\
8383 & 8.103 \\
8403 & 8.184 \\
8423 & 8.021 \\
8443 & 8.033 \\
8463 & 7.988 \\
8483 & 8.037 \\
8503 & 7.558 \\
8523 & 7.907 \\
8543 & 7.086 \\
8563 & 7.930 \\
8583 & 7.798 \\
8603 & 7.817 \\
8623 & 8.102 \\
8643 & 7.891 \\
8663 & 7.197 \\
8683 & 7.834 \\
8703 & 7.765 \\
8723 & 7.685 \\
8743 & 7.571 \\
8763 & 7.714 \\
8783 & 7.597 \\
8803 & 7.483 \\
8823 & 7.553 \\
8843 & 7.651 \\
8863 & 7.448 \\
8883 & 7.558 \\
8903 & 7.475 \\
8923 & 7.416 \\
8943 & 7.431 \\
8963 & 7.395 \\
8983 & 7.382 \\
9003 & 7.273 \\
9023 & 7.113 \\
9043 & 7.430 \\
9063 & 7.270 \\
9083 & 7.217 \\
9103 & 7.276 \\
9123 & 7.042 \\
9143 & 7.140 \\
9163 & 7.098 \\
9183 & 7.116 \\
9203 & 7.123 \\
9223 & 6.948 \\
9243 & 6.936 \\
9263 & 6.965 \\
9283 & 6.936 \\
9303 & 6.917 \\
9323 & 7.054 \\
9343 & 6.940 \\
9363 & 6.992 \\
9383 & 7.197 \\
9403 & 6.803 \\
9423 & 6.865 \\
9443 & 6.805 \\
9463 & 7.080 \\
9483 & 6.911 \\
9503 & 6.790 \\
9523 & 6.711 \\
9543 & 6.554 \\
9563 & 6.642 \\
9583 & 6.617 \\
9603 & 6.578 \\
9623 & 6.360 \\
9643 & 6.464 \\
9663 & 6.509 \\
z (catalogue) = -0.001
